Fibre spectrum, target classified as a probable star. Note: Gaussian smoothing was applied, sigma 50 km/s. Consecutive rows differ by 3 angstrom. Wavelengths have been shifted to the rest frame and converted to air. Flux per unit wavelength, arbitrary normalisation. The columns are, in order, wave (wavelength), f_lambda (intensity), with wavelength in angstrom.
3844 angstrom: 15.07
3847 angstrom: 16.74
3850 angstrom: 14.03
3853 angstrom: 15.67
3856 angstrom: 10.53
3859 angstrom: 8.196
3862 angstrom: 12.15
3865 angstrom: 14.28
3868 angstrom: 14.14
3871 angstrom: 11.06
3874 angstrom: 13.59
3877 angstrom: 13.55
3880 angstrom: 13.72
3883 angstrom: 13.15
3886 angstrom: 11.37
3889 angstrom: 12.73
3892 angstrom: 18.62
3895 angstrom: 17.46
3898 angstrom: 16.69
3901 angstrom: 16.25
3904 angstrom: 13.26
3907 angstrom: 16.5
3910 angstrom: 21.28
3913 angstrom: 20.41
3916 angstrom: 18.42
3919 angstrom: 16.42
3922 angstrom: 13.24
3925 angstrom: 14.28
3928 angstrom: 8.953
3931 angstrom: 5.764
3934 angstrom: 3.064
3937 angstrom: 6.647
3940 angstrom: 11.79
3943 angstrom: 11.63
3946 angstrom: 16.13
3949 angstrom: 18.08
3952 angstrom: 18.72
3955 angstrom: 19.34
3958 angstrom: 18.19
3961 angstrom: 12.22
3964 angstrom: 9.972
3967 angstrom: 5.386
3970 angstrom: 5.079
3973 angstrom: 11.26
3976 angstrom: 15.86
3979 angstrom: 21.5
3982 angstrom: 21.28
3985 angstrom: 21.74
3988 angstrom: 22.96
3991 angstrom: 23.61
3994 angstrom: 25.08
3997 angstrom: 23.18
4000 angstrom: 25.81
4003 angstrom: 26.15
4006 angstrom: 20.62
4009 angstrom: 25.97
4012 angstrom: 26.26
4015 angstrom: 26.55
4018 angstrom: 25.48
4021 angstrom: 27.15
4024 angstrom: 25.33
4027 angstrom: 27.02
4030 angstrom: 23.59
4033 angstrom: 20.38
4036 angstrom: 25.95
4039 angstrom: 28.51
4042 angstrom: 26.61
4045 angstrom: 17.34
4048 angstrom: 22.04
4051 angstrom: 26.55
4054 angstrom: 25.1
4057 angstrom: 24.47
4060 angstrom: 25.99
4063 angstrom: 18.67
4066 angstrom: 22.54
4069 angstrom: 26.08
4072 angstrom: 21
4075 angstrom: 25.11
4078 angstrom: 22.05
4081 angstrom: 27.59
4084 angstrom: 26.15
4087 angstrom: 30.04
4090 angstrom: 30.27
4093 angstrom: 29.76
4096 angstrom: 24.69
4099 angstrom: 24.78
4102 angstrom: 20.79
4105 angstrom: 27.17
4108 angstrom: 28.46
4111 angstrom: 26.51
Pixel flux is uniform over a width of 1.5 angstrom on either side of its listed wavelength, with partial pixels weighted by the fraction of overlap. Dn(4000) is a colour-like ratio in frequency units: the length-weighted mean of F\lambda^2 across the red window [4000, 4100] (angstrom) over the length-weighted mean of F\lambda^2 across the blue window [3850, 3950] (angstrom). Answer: 1.99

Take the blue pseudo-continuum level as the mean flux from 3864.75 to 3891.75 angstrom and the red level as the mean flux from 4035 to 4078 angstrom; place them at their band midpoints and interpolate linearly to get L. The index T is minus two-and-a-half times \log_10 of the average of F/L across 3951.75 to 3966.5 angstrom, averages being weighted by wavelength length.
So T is 0.22 mag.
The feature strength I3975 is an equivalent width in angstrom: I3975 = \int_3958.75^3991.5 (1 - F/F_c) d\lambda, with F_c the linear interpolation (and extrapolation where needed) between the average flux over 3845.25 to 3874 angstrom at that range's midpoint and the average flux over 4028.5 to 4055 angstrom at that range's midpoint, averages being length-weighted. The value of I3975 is 7.8 angstrom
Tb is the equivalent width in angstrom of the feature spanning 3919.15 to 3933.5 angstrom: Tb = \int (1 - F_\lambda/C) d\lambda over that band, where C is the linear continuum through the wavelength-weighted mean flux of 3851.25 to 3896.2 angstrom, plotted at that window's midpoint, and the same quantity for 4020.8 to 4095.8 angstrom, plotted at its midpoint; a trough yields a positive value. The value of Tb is 5.2 angstrom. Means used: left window 13.3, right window 25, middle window 10.6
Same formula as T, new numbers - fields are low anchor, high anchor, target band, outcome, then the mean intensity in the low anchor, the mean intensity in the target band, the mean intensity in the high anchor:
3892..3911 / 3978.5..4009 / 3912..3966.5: 0.415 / 16.9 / 13.3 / 23.4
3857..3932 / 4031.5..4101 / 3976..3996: -0.118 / 14.3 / 22.2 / 24.8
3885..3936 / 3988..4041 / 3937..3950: 0.313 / 14.3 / 13.4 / 25.1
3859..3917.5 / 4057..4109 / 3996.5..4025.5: -0.178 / 15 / 25.3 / 25.3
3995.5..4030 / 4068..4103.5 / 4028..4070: 0.073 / 25.3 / 23.9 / 25.7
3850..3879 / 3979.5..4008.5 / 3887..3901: -0.073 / 12.7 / 16.2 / 23.4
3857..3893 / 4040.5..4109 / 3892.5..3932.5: -0.025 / 12.9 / 15.4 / 24.9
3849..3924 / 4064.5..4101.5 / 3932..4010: 0.171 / 14.7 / 16.8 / 25.7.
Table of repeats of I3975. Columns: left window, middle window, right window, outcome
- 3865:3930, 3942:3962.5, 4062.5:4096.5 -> 1.9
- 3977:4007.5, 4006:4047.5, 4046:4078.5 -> -2.8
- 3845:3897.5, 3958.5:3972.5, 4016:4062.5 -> 7.5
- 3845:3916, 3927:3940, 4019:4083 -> 8.1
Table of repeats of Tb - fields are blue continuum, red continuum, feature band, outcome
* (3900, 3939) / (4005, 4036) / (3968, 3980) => 4.3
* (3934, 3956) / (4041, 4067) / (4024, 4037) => -1.9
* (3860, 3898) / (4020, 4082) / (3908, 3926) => -1.5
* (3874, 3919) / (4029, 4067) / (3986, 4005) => -3.0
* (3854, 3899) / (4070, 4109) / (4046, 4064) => 0.1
